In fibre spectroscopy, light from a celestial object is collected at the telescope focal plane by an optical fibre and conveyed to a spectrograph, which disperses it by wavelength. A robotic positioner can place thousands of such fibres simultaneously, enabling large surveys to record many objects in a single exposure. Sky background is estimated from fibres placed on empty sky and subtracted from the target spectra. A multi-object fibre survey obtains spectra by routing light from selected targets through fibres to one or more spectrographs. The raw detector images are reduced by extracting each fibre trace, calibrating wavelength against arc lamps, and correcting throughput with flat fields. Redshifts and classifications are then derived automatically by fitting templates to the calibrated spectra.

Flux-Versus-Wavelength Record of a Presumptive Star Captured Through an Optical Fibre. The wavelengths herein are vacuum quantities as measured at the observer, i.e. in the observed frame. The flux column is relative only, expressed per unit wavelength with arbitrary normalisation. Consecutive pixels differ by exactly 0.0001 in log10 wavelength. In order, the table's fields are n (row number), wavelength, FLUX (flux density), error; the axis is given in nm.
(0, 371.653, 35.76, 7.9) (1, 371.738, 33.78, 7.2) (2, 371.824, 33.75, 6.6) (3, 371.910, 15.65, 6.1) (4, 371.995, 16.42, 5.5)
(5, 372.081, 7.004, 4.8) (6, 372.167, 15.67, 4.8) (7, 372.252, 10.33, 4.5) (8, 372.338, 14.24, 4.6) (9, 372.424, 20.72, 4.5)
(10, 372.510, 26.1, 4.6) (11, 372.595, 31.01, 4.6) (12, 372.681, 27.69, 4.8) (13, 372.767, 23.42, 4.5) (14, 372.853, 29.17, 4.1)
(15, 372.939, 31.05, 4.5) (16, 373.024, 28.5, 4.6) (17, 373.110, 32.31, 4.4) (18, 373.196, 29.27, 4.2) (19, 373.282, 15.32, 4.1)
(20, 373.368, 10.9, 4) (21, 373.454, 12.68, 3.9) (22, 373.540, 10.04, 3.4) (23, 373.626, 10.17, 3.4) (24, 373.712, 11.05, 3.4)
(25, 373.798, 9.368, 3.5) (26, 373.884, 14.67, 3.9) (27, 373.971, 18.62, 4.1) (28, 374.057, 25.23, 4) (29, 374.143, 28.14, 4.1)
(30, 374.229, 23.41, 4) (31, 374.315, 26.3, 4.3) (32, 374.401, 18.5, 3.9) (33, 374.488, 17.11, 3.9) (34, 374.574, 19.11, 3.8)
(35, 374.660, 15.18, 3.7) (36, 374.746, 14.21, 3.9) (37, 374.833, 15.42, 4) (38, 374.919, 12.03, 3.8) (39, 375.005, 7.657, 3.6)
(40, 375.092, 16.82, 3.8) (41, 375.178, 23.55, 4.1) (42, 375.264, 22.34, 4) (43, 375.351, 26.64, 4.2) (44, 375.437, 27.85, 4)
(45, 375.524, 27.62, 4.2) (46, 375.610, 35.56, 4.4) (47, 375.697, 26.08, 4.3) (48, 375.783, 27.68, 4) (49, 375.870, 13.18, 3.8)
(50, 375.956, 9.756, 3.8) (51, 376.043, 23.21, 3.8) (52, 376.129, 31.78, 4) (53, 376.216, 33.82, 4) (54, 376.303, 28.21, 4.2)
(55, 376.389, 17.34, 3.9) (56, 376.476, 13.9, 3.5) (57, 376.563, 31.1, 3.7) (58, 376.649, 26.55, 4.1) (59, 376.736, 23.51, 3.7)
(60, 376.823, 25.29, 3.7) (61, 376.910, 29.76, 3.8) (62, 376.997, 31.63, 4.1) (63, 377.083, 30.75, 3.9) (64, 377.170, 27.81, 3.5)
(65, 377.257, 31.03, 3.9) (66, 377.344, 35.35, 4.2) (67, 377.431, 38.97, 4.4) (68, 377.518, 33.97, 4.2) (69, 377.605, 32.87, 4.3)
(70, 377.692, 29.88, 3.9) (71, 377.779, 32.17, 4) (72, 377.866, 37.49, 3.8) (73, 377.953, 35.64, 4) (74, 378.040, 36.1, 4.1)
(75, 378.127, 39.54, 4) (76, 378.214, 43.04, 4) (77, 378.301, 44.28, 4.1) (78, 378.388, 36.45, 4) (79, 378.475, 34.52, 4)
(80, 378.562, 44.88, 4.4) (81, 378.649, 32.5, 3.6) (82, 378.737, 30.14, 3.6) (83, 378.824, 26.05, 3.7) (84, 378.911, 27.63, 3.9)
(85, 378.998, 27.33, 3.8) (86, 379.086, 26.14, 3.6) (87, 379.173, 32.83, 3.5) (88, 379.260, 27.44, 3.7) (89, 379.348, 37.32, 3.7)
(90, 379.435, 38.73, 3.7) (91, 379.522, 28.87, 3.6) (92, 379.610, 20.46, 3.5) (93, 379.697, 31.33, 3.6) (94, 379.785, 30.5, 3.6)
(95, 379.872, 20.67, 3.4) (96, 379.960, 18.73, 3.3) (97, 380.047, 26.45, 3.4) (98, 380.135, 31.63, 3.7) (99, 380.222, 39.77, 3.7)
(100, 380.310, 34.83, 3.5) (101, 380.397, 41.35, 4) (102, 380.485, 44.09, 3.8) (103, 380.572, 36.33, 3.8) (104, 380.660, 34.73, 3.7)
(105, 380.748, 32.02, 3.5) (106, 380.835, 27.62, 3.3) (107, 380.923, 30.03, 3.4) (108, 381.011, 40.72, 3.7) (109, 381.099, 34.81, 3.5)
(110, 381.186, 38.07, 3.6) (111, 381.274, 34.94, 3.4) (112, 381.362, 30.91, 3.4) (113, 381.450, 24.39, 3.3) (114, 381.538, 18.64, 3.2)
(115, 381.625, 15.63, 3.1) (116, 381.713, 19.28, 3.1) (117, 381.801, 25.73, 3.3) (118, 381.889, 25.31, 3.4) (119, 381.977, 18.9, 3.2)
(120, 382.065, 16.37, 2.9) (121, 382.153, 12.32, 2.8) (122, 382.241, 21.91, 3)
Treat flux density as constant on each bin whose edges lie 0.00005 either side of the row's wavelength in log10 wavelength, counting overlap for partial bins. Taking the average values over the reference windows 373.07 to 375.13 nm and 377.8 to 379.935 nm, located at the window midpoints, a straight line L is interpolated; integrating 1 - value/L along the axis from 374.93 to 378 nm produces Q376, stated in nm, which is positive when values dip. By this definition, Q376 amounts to -0.22 nm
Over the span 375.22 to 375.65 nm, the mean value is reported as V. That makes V 27.9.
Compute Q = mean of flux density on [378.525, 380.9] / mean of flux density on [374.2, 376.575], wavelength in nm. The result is 1.5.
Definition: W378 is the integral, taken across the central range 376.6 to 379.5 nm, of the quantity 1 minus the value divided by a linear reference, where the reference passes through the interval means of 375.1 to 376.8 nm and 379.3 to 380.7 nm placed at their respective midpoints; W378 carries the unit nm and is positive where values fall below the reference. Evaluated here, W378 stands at -0.45 nm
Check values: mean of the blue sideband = 24.6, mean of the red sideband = 32.2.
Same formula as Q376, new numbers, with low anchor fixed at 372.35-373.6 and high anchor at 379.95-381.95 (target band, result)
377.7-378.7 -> -0.33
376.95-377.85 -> -0.17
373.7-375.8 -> 0.37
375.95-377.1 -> 0.03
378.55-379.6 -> -0.07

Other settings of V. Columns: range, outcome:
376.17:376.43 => 26.6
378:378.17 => 37.9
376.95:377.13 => 31.2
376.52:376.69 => 29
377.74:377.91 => 34.9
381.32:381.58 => 24.6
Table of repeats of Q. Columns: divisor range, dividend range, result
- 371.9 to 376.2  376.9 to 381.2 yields 1.64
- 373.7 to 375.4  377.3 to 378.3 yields 1.97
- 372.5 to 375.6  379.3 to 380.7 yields 1.56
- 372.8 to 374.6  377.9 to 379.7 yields 1.67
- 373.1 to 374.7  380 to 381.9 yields 1.74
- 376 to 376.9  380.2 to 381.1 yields 1.40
